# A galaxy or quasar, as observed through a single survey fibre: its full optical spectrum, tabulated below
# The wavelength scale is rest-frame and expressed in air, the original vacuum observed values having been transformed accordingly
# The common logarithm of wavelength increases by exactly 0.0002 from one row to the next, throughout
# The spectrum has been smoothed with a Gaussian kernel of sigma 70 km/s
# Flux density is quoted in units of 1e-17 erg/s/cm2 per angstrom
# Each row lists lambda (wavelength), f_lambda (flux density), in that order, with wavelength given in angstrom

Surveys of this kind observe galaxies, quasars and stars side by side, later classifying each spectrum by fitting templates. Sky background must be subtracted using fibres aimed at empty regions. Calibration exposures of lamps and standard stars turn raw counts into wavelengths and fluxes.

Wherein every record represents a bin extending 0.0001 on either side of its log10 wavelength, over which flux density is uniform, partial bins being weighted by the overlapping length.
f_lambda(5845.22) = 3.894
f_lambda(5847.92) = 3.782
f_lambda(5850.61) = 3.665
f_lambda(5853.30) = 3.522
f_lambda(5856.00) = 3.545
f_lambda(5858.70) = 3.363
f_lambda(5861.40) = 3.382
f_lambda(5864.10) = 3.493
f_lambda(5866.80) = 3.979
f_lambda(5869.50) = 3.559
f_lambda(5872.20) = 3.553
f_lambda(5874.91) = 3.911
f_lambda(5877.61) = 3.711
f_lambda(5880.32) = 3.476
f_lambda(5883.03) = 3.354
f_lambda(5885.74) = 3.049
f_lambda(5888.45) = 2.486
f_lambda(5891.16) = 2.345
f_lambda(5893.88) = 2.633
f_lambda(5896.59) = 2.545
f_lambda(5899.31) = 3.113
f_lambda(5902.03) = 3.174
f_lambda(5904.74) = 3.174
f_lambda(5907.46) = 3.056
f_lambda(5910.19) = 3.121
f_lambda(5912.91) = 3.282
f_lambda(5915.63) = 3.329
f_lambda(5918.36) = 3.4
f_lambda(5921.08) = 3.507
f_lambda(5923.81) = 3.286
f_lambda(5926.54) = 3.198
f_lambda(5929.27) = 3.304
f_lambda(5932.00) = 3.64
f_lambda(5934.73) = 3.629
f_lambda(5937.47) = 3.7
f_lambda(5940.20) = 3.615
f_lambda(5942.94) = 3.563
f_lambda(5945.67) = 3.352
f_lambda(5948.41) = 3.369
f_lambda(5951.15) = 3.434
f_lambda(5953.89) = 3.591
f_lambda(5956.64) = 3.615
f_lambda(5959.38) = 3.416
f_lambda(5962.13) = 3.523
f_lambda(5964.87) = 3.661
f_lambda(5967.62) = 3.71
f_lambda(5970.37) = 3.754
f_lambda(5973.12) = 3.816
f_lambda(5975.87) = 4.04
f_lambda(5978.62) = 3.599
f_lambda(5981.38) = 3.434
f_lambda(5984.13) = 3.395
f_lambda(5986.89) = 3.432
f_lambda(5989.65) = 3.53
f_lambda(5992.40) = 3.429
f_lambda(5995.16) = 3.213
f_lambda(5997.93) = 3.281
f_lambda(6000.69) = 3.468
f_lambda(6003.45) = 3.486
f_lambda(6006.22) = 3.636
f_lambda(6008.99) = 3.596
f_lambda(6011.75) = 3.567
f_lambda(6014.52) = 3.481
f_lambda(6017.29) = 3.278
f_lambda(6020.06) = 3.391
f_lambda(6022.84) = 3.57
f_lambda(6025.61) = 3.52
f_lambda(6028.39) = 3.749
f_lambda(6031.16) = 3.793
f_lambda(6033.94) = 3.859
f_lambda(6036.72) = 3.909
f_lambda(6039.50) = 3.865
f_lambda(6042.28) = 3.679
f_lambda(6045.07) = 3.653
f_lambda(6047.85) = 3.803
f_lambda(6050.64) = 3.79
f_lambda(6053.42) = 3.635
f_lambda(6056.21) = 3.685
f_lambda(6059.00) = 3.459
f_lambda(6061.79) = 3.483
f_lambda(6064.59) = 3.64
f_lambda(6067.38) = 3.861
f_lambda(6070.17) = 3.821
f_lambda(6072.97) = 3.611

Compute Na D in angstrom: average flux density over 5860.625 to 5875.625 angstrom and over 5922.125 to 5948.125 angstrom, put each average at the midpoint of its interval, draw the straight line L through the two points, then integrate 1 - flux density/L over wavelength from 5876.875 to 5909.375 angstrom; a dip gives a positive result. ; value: 5.3 angstrom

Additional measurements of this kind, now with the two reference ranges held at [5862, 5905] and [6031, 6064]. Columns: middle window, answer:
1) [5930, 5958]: -1.15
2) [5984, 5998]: 0.62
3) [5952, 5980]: -1.59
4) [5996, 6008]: 0.39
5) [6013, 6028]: 0.67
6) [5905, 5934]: 0.17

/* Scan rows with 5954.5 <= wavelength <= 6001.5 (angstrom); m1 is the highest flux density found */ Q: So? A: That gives 4.04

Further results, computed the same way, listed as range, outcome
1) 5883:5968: 3.71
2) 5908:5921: 3.4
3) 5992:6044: 3.909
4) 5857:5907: 3.979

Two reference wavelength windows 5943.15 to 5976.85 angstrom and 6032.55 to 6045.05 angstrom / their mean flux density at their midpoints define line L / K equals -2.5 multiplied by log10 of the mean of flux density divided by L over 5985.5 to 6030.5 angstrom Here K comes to 0.07 mag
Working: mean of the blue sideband 3.6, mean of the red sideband 3.81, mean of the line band 3.48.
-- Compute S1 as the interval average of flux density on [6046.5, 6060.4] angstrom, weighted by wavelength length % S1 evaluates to 3.67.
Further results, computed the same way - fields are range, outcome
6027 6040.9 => 3.84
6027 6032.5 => 3.77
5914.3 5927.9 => 3.34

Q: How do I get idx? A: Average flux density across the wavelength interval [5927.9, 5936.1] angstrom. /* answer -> 3.52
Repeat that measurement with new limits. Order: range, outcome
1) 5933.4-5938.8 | 3.66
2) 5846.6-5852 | 3.73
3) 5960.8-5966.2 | 3.6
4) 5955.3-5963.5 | 3.52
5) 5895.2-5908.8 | 3.01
